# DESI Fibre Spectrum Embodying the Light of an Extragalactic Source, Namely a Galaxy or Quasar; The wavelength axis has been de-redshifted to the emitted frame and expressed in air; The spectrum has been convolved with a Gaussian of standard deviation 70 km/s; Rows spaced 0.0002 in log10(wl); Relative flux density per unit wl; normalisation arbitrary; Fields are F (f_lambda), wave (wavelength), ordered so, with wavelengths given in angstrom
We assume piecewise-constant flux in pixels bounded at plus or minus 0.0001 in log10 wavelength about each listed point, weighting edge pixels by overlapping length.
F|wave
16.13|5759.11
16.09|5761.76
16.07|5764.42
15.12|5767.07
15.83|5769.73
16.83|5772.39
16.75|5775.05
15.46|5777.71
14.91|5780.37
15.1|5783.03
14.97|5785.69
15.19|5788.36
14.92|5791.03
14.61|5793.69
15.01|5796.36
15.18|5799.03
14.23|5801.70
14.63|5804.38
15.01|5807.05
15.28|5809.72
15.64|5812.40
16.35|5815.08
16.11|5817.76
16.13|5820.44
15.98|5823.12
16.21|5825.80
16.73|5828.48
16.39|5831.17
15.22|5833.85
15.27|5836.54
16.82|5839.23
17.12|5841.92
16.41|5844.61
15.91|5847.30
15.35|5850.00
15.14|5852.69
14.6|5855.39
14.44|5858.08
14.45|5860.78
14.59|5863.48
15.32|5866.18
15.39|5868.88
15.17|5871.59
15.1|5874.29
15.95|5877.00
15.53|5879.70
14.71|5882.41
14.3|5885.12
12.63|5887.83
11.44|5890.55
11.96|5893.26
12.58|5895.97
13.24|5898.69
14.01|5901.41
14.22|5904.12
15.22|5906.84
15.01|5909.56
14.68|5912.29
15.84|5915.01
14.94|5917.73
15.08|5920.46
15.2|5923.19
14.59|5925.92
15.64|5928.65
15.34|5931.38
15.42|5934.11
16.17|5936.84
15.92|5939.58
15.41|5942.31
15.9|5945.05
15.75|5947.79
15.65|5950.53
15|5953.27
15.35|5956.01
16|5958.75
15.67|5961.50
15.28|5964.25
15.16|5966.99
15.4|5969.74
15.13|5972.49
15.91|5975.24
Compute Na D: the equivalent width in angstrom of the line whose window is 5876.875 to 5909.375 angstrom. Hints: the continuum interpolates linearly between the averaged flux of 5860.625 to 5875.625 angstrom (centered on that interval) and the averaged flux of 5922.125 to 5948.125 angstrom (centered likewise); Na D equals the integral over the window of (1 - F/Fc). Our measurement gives 3.1 angstrom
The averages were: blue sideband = 15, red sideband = 15.5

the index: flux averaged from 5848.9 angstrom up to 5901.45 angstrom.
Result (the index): 14.3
